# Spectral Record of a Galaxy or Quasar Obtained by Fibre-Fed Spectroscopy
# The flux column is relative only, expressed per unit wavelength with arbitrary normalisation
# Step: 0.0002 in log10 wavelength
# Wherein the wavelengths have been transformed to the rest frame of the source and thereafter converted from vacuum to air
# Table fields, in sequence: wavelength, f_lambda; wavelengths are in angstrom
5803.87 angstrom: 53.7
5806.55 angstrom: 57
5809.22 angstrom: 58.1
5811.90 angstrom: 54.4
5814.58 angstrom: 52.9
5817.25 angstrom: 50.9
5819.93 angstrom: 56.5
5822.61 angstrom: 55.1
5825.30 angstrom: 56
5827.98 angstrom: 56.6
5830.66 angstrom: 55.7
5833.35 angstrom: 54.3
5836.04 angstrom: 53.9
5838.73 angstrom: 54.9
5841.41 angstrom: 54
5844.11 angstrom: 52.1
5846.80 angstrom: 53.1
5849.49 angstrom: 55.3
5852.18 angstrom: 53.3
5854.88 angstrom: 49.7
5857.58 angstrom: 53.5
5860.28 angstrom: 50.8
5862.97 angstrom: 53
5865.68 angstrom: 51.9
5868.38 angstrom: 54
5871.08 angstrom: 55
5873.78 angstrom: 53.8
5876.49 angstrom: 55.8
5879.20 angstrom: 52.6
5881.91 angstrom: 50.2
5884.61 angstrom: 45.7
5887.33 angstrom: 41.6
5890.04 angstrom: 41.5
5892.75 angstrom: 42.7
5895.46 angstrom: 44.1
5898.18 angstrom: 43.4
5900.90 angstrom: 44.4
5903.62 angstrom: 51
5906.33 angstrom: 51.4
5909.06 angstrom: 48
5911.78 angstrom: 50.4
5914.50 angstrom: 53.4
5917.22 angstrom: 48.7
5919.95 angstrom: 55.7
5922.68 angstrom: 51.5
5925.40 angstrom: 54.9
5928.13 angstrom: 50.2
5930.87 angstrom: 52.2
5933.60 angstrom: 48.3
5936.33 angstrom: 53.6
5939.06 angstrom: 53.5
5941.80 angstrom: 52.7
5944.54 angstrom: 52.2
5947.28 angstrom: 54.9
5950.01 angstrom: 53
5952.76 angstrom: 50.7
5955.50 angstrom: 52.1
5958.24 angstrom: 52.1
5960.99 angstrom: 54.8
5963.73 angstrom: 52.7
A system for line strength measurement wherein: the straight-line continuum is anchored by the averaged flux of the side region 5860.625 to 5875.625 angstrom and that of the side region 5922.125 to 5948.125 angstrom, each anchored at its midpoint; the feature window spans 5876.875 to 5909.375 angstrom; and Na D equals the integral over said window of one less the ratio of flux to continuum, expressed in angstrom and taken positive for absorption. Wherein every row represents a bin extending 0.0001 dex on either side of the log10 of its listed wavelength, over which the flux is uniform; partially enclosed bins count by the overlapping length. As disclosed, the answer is 3.94 angstrom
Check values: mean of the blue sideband 53.4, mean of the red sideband 52.4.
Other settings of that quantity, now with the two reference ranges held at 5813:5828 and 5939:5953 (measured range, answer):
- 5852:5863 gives 0.5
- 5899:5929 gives 1.4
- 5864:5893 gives 2.1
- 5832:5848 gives 0.2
